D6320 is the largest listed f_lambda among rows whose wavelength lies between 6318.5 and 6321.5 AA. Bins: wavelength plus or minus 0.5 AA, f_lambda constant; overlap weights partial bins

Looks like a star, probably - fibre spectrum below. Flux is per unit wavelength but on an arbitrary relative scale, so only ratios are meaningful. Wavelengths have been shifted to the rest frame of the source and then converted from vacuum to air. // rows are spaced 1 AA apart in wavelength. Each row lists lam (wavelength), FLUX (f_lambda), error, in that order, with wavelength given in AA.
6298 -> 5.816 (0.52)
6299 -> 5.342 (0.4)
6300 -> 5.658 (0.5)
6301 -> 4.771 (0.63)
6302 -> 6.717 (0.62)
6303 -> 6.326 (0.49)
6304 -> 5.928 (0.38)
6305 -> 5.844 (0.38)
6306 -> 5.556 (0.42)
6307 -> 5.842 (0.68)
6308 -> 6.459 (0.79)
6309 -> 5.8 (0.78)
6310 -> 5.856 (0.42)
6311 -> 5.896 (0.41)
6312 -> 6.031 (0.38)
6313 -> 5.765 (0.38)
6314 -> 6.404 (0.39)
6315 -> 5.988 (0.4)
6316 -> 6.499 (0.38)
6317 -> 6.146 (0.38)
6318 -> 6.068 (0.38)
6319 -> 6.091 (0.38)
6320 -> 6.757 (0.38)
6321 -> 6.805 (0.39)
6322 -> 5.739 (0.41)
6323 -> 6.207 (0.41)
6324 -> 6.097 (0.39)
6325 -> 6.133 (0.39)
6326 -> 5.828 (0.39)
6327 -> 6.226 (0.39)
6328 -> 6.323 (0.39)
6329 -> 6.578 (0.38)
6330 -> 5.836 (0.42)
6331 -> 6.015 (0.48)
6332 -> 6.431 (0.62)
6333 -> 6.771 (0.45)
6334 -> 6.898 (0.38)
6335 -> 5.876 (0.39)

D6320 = 6.805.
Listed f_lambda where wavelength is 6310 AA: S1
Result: 5.856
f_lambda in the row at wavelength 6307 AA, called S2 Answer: 5.842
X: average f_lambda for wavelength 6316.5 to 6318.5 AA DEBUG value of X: 6.11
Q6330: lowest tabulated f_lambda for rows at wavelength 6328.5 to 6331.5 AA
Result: 5.836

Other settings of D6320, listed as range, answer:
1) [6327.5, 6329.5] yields 6.578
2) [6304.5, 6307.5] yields 5.844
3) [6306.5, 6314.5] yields 6.459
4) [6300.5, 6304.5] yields 6.717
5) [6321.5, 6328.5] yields 6.323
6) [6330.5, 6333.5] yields 6.771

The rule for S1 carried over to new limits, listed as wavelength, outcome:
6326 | 5.828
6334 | 6.898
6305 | 5.844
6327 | 6.226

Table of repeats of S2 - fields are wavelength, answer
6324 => 6.097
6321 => 6.805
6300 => 5.658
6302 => 6.717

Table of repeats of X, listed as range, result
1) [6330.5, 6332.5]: 6.22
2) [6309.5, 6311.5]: 5.88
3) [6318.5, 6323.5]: 6.32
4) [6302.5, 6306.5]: 5.91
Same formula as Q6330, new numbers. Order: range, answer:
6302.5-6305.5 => 5.844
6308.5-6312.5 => 5.8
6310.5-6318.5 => 5.765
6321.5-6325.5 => 5.739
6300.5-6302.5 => 4.771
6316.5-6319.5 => 6.068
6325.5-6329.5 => 5.828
